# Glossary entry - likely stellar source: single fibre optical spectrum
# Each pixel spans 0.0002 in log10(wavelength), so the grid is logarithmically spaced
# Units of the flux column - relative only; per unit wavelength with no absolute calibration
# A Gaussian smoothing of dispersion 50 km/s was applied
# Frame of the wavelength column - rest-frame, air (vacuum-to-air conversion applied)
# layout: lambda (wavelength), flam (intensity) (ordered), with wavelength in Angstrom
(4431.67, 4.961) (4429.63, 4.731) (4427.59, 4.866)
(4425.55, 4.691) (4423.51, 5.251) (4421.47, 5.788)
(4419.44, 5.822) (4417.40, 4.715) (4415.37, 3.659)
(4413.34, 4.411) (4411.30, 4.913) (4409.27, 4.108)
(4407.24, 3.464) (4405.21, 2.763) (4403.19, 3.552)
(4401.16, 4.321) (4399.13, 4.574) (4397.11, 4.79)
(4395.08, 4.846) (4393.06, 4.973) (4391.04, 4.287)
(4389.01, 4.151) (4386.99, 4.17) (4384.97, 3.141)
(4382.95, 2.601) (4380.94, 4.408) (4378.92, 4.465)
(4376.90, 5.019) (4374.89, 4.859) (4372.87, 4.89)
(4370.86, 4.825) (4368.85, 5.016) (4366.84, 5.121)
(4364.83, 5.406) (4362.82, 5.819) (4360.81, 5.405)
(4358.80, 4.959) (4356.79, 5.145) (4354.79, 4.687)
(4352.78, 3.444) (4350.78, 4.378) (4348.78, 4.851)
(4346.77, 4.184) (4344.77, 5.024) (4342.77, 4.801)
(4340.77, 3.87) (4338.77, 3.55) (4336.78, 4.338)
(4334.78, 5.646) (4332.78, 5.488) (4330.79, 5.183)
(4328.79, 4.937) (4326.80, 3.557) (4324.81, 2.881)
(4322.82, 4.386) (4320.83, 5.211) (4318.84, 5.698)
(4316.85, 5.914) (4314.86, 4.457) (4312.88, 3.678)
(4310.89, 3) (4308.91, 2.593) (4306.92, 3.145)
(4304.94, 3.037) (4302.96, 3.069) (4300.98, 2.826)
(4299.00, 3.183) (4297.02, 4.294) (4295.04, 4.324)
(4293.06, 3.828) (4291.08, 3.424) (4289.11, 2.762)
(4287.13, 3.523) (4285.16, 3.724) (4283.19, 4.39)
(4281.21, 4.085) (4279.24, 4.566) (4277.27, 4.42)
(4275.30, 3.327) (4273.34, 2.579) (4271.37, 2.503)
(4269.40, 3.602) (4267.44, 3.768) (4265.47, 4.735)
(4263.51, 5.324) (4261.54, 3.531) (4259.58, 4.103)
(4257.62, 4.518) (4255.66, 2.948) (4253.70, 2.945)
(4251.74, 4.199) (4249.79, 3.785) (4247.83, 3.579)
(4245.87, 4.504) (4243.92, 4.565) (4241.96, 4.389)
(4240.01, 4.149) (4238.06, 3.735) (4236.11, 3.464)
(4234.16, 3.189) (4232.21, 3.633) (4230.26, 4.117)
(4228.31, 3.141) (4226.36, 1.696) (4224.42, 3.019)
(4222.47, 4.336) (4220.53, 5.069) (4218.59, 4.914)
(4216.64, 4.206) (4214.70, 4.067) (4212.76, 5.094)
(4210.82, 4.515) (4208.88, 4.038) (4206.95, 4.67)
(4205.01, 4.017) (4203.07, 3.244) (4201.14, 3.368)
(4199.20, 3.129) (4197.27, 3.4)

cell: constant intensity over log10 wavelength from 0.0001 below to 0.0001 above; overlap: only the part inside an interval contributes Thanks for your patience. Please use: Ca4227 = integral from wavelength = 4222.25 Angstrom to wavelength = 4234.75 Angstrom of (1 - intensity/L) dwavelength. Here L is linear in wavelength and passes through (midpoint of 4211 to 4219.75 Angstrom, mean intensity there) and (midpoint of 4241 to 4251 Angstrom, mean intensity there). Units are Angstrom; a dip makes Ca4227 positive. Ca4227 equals 3.3 Angstrom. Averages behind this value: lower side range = 4.57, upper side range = 4.16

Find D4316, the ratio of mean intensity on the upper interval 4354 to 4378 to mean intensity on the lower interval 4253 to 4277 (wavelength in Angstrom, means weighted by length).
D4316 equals 1.38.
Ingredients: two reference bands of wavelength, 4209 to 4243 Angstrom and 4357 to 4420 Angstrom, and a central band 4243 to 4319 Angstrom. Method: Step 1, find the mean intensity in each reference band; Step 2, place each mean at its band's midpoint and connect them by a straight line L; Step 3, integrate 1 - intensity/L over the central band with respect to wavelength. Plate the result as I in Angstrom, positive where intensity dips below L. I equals 6.1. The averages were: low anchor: 3.93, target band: 3.79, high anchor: 4.5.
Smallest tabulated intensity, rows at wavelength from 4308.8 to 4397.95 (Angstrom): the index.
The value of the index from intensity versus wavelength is 2.593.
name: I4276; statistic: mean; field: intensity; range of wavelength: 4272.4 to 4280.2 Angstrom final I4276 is 3.73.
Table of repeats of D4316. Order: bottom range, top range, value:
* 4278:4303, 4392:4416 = 1.13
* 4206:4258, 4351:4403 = 1.17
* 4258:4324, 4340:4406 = 1.17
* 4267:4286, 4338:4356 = 1.17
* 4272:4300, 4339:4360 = 1.21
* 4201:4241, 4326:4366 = 1.22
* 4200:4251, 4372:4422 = 1.10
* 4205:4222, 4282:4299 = 0.83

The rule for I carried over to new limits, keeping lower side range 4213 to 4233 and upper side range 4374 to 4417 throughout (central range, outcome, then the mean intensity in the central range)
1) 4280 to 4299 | 0.91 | 3.79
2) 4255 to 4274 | 0.70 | 3.79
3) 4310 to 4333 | -2.65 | 4.51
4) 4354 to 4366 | -3.32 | 5.24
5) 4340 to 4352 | -1.25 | 4.51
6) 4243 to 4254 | -0.21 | 3.99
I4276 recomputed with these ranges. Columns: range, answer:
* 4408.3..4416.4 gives 4.27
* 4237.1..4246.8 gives 4.27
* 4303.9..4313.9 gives 3.1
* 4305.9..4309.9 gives 2.87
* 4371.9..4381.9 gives 4.73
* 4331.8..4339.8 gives 4.75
